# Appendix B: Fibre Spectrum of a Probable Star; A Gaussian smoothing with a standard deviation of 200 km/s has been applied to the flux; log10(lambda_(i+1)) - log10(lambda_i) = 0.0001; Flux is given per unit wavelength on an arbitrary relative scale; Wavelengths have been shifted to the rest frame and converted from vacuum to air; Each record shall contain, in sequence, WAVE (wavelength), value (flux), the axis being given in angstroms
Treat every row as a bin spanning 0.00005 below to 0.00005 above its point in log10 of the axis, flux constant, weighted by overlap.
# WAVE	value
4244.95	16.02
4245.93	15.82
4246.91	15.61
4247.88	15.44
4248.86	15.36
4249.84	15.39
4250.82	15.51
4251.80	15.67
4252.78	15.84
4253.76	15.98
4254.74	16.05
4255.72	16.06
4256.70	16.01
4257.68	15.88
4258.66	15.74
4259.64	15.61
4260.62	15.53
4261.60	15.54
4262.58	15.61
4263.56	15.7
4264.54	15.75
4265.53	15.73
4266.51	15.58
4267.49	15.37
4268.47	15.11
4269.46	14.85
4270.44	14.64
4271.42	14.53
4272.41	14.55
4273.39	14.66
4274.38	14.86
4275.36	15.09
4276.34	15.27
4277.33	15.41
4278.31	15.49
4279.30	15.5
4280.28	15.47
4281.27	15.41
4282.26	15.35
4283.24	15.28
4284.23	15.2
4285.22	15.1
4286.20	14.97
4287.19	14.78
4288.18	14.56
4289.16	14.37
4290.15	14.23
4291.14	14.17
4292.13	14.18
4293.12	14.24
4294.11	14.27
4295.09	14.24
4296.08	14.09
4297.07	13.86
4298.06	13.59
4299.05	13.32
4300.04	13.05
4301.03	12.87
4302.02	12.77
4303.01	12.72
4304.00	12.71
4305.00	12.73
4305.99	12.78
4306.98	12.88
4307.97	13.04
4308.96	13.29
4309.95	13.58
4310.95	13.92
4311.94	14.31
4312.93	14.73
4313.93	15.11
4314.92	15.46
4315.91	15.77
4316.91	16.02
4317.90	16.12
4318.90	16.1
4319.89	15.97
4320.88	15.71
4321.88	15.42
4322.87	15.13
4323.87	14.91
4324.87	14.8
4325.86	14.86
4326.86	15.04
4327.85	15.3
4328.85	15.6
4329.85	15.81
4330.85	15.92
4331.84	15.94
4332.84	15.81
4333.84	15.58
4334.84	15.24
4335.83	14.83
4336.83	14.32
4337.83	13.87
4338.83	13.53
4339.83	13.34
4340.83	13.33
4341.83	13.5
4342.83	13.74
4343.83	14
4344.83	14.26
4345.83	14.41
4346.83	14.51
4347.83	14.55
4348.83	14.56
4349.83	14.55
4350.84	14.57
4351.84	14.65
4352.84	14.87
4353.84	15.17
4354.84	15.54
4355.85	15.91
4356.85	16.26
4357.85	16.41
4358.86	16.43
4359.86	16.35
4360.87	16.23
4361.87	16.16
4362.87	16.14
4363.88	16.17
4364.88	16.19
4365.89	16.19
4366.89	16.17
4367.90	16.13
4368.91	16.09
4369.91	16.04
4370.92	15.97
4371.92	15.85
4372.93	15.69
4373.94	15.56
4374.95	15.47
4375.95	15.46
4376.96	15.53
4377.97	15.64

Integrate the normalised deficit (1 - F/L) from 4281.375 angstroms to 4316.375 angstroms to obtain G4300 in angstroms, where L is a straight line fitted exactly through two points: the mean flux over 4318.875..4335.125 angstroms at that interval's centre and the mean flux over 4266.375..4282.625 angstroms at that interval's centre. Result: 2.8 angstroms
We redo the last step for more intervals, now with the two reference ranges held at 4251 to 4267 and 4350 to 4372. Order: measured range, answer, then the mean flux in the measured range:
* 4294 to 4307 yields 2.09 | 13.3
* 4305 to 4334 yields 1.60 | 15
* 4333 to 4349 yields 1.61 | 14.3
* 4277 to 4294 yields 0.95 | 14.9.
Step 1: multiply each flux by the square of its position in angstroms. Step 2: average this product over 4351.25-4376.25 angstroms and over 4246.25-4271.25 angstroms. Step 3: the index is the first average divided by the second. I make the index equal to 1.07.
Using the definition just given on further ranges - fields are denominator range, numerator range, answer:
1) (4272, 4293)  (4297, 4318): 0.94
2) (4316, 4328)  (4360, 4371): 1.06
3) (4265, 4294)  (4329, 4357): 1.01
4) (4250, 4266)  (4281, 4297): 0.94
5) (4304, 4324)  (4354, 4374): 1.13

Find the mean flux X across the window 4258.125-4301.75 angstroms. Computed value 14.8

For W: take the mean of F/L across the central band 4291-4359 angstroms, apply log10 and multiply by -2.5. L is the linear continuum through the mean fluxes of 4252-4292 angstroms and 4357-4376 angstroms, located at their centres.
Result 0.084 mag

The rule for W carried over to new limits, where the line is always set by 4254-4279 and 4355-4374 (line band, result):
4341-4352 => 0.123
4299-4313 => 0.187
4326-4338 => 0.040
